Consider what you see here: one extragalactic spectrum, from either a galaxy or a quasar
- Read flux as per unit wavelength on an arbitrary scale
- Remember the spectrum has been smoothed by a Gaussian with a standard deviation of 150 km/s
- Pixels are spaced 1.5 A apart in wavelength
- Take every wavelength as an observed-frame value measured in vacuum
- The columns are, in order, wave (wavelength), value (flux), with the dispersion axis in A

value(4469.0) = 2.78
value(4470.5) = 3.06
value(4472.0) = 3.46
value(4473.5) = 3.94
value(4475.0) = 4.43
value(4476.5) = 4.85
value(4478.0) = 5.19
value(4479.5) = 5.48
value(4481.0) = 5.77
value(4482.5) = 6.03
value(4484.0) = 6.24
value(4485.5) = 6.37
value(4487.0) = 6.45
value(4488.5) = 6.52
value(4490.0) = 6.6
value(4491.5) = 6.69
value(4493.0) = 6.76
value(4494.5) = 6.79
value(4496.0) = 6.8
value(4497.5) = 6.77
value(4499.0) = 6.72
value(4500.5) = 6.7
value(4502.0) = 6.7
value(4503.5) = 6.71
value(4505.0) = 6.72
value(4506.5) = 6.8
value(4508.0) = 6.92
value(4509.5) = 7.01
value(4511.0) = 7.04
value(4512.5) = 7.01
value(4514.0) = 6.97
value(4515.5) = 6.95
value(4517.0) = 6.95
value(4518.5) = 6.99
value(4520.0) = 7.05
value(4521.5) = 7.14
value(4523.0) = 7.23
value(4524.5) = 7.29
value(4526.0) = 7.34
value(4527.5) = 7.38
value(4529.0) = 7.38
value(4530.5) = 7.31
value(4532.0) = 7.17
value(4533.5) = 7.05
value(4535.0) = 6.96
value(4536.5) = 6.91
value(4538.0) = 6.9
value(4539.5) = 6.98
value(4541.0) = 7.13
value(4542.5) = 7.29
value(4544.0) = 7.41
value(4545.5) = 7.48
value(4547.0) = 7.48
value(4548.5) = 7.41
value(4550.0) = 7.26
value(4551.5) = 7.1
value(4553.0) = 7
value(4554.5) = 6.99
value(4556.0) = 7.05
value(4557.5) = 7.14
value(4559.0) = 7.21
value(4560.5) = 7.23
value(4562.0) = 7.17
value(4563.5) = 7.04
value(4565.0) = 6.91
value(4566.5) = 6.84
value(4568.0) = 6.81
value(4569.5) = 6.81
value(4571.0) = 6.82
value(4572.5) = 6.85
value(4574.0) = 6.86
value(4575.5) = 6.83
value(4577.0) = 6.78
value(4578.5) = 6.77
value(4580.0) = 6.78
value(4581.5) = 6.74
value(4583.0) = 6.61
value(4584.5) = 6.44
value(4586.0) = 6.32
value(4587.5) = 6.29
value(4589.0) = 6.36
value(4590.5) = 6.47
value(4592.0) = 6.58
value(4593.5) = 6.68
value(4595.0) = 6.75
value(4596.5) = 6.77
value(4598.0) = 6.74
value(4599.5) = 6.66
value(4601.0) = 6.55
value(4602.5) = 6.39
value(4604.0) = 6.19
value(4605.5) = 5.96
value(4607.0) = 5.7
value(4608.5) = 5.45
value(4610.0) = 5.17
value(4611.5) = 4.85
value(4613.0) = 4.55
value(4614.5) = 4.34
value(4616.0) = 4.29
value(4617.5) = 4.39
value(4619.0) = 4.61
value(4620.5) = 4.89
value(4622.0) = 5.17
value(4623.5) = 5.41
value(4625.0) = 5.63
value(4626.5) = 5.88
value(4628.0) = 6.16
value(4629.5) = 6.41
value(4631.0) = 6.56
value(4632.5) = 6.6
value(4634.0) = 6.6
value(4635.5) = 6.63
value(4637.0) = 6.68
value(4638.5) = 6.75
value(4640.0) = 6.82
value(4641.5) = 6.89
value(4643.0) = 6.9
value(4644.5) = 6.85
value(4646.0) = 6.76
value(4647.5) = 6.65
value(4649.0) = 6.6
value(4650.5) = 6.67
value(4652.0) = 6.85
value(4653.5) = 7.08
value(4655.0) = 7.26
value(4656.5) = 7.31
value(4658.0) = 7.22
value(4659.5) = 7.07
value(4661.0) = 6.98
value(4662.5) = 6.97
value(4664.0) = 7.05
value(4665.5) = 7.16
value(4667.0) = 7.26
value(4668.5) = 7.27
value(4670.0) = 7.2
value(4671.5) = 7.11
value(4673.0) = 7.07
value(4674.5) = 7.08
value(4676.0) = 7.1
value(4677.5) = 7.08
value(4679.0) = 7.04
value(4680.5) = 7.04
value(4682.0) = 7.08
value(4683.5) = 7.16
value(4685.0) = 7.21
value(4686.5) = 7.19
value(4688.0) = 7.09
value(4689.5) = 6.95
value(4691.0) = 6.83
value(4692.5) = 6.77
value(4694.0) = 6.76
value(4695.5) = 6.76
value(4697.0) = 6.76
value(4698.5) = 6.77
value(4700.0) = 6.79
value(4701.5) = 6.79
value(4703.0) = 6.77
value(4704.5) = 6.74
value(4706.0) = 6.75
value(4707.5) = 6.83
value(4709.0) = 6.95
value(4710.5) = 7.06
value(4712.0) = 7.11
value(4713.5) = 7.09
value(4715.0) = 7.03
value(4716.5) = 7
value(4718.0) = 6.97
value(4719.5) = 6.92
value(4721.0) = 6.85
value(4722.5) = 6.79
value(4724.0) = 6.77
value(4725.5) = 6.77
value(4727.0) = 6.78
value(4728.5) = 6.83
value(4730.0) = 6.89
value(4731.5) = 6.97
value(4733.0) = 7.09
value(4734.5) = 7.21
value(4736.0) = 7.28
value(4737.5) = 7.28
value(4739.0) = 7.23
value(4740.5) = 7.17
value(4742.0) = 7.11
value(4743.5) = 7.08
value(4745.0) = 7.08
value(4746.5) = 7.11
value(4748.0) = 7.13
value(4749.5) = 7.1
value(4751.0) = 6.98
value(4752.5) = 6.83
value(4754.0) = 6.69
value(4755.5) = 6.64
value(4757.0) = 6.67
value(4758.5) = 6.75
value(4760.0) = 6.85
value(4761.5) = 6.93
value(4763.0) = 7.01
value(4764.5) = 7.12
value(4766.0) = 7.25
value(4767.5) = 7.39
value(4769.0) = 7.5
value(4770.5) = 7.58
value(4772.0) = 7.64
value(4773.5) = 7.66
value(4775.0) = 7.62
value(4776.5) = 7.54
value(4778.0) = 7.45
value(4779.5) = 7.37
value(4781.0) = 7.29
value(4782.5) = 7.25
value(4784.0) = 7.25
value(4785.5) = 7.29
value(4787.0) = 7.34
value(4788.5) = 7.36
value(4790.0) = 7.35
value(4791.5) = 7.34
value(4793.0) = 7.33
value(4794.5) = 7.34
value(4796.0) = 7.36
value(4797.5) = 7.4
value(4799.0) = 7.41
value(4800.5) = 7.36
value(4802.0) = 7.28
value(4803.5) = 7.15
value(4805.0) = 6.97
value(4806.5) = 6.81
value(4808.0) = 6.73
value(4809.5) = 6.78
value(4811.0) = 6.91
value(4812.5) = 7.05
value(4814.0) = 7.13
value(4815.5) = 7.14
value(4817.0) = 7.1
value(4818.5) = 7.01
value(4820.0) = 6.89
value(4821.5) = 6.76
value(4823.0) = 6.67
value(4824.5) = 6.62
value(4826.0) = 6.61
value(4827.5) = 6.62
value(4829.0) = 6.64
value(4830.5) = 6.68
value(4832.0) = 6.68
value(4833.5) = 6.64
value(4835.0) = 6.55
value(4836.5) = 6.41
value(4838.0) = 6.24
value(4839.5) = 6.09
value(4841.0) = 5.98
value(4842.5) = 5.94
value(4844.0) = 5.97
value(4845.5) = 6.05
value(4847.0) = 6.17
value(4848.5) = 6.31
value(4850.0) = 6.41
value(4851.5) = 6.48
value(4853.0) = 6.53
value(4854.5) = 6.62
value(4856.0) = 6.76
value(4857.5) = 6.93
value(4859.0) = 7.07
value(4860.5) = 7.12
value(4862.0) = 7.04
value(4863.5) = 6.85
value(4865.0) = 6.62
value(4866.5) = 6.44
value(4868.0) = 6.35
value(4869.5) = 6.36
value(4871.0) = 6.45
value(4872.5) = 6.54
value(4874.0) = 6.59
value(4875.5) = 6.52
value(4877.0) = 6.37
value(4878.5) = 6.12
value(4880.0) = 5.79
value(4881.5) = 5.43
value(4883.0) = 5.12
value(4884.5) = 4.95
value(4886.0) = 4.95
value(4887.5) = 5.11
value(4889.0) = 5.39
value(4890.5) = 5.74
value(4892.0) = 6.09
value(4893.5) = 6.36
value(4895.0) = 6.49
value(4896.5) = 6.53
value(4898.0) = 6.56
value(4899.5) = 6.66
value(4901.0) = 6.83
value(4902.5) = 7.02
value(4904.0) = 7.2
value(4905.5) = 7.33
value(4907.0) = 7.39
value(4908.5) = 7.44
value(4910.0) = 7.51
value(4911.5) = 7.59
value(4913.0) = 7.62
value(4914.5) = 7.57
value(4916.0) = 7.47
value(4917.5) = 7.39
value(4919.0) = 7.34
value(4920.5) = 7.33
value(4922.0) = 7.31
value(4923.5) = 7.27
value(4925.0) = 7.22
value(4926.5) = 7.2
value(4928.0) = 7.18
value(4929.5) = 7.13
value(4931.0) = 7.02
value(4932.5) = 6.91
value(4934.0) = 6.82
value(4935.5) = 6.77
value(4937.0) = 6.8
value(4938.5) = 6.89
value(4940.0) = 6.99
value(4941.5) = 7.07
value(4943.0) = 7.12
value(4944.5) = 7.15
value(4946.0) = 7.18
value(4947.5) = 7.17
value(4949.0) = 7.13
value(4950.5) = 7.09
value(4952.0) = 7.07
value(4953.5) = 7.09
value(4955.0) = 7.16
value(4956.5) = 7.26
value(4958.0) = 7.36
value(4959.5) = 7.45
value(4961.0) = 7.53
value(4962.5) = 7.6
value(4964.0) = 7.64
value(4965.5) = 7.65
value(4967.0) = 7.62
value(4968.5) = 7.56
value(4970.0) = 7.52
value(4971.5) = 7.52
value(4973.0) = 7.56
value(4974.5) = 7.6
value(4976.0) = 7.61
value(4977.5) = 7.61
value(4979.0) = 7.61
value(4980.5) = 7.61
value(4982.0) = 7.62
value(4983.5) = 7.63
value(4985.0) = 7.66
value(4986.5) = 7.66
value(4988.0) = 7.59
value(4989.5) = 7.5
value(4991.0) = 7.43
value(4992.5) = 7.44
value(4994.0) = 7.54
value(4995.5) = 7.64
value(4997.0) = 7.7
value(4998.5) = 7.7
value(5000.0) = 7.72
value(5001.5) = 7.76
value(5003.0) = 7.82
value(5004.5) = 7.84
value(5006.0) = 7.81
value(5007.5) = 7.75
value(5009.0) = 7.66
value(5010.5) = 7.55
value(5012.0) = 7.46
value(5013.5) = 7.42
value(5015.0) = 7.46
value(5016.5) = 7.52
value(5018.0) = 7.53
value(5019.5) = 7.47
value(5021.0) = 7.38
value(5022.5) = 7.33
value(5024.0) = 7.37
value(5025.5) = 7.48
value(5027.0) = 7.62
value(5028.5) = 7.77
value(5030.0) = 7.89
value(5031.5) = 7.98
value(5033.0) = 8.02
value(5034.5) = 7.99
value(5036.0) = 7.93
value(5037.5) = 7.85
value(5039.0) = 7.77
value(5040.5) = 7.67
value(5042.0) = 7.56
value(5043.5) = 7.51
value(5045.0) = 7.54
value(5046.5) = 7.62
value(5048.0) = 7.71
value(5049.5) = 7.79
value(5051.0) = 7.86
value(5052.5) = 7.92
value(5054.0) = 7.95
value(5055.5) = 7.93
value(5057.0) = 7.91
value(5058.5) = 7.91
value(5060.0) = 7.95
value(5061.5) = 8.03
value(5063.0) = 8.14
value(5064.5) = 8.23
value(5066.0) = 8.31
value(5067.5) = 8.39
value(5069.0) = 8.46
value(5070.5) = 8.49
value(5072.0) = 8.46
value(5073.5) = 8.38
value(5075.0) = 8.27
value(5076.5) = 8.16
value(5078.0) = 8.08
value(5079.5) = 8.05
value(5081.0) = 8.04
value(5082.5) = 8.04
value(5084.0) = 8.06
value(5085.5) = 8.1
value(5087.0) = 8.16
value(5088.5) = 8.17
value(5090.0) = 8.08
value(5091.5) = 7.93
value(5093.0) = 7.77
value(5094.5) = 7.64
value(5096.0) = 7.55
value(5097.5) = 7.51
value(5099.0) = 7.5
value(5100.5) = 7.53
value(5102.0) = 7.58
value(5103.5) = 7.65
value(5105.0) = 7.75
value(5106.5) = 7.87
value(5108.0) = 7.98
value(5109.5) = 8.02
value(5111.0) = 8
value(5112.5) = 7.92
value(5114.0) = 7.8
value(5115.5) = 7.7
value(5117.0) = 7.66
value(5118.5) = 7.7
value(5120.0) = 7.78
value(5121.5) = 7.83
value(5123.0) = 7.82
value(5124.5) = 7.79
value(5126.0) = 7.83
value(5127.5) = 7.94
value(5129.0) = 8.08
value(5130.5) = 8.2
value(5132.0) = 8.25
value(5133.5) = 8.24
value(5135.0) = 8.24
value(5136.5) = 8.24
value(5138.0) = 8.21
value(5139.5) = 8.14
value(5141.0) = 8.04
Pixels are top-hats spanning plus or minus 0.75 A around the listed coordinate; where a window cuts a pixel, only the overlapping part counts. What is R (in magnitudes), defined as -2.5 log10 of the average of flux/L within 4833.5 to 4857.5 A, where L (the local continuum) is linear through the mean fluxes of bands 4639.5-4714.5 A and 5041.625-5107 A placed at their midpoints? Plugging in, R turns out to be 0.17 mag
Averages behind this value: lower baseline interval 6.97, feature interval 6.33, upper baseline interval 7.95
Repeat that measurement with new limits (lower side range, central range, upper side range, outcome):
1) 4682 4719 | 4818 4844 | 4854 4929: 0.039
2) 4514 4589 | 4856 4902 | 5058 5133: 0.209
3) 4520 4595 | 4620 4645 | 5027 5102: 0.134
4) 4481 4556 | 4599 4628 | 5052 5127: 0.303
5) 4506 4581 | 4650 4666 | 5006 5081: 0.028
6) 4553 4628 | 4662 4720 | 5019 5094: -0.061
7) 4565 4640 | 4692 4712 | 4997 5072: -0.045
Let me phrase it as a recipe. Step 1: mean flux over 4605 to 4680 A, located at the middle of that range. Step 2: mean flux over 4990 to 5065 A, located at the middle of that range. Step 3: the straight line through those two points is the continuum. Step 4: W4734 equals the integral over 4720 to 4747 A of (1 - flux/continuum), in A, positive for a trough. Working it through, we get -1.3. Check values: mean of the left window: 6.36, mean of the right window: 7.71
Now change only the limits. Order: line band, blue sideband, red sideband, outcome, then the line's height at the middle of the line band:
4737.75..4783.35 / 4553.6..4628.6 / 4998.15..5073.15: -2.2 A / 6.84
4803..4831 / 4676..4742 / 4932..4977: 0.9 A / 7.1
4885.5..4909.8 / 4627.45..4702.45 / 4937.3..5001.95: 2.8 A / 7.31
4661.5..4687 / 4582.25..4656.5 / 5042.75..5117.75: -2.9 A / 6.38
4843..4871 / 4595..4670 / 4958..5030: 2.1 A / 7.1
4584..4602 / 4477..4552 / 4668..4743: 0.9 A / 6.91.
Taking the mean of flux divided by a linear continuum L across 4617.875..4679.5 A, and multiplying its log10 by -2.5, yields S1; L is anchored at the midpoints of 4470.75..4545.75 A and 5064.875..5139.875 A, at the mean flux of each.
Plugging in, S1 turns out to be 0.04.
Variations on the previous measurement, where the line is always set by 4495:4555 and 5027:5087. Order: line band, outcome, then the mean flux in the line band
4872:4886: 0.29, 5.87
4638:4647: 0.07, 6.83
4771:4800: 0.02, 7.4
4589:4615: 0.19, 6.01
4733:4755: 0.05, 7.09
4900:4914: 0.06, 7.32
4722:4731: 0.09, 6.81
